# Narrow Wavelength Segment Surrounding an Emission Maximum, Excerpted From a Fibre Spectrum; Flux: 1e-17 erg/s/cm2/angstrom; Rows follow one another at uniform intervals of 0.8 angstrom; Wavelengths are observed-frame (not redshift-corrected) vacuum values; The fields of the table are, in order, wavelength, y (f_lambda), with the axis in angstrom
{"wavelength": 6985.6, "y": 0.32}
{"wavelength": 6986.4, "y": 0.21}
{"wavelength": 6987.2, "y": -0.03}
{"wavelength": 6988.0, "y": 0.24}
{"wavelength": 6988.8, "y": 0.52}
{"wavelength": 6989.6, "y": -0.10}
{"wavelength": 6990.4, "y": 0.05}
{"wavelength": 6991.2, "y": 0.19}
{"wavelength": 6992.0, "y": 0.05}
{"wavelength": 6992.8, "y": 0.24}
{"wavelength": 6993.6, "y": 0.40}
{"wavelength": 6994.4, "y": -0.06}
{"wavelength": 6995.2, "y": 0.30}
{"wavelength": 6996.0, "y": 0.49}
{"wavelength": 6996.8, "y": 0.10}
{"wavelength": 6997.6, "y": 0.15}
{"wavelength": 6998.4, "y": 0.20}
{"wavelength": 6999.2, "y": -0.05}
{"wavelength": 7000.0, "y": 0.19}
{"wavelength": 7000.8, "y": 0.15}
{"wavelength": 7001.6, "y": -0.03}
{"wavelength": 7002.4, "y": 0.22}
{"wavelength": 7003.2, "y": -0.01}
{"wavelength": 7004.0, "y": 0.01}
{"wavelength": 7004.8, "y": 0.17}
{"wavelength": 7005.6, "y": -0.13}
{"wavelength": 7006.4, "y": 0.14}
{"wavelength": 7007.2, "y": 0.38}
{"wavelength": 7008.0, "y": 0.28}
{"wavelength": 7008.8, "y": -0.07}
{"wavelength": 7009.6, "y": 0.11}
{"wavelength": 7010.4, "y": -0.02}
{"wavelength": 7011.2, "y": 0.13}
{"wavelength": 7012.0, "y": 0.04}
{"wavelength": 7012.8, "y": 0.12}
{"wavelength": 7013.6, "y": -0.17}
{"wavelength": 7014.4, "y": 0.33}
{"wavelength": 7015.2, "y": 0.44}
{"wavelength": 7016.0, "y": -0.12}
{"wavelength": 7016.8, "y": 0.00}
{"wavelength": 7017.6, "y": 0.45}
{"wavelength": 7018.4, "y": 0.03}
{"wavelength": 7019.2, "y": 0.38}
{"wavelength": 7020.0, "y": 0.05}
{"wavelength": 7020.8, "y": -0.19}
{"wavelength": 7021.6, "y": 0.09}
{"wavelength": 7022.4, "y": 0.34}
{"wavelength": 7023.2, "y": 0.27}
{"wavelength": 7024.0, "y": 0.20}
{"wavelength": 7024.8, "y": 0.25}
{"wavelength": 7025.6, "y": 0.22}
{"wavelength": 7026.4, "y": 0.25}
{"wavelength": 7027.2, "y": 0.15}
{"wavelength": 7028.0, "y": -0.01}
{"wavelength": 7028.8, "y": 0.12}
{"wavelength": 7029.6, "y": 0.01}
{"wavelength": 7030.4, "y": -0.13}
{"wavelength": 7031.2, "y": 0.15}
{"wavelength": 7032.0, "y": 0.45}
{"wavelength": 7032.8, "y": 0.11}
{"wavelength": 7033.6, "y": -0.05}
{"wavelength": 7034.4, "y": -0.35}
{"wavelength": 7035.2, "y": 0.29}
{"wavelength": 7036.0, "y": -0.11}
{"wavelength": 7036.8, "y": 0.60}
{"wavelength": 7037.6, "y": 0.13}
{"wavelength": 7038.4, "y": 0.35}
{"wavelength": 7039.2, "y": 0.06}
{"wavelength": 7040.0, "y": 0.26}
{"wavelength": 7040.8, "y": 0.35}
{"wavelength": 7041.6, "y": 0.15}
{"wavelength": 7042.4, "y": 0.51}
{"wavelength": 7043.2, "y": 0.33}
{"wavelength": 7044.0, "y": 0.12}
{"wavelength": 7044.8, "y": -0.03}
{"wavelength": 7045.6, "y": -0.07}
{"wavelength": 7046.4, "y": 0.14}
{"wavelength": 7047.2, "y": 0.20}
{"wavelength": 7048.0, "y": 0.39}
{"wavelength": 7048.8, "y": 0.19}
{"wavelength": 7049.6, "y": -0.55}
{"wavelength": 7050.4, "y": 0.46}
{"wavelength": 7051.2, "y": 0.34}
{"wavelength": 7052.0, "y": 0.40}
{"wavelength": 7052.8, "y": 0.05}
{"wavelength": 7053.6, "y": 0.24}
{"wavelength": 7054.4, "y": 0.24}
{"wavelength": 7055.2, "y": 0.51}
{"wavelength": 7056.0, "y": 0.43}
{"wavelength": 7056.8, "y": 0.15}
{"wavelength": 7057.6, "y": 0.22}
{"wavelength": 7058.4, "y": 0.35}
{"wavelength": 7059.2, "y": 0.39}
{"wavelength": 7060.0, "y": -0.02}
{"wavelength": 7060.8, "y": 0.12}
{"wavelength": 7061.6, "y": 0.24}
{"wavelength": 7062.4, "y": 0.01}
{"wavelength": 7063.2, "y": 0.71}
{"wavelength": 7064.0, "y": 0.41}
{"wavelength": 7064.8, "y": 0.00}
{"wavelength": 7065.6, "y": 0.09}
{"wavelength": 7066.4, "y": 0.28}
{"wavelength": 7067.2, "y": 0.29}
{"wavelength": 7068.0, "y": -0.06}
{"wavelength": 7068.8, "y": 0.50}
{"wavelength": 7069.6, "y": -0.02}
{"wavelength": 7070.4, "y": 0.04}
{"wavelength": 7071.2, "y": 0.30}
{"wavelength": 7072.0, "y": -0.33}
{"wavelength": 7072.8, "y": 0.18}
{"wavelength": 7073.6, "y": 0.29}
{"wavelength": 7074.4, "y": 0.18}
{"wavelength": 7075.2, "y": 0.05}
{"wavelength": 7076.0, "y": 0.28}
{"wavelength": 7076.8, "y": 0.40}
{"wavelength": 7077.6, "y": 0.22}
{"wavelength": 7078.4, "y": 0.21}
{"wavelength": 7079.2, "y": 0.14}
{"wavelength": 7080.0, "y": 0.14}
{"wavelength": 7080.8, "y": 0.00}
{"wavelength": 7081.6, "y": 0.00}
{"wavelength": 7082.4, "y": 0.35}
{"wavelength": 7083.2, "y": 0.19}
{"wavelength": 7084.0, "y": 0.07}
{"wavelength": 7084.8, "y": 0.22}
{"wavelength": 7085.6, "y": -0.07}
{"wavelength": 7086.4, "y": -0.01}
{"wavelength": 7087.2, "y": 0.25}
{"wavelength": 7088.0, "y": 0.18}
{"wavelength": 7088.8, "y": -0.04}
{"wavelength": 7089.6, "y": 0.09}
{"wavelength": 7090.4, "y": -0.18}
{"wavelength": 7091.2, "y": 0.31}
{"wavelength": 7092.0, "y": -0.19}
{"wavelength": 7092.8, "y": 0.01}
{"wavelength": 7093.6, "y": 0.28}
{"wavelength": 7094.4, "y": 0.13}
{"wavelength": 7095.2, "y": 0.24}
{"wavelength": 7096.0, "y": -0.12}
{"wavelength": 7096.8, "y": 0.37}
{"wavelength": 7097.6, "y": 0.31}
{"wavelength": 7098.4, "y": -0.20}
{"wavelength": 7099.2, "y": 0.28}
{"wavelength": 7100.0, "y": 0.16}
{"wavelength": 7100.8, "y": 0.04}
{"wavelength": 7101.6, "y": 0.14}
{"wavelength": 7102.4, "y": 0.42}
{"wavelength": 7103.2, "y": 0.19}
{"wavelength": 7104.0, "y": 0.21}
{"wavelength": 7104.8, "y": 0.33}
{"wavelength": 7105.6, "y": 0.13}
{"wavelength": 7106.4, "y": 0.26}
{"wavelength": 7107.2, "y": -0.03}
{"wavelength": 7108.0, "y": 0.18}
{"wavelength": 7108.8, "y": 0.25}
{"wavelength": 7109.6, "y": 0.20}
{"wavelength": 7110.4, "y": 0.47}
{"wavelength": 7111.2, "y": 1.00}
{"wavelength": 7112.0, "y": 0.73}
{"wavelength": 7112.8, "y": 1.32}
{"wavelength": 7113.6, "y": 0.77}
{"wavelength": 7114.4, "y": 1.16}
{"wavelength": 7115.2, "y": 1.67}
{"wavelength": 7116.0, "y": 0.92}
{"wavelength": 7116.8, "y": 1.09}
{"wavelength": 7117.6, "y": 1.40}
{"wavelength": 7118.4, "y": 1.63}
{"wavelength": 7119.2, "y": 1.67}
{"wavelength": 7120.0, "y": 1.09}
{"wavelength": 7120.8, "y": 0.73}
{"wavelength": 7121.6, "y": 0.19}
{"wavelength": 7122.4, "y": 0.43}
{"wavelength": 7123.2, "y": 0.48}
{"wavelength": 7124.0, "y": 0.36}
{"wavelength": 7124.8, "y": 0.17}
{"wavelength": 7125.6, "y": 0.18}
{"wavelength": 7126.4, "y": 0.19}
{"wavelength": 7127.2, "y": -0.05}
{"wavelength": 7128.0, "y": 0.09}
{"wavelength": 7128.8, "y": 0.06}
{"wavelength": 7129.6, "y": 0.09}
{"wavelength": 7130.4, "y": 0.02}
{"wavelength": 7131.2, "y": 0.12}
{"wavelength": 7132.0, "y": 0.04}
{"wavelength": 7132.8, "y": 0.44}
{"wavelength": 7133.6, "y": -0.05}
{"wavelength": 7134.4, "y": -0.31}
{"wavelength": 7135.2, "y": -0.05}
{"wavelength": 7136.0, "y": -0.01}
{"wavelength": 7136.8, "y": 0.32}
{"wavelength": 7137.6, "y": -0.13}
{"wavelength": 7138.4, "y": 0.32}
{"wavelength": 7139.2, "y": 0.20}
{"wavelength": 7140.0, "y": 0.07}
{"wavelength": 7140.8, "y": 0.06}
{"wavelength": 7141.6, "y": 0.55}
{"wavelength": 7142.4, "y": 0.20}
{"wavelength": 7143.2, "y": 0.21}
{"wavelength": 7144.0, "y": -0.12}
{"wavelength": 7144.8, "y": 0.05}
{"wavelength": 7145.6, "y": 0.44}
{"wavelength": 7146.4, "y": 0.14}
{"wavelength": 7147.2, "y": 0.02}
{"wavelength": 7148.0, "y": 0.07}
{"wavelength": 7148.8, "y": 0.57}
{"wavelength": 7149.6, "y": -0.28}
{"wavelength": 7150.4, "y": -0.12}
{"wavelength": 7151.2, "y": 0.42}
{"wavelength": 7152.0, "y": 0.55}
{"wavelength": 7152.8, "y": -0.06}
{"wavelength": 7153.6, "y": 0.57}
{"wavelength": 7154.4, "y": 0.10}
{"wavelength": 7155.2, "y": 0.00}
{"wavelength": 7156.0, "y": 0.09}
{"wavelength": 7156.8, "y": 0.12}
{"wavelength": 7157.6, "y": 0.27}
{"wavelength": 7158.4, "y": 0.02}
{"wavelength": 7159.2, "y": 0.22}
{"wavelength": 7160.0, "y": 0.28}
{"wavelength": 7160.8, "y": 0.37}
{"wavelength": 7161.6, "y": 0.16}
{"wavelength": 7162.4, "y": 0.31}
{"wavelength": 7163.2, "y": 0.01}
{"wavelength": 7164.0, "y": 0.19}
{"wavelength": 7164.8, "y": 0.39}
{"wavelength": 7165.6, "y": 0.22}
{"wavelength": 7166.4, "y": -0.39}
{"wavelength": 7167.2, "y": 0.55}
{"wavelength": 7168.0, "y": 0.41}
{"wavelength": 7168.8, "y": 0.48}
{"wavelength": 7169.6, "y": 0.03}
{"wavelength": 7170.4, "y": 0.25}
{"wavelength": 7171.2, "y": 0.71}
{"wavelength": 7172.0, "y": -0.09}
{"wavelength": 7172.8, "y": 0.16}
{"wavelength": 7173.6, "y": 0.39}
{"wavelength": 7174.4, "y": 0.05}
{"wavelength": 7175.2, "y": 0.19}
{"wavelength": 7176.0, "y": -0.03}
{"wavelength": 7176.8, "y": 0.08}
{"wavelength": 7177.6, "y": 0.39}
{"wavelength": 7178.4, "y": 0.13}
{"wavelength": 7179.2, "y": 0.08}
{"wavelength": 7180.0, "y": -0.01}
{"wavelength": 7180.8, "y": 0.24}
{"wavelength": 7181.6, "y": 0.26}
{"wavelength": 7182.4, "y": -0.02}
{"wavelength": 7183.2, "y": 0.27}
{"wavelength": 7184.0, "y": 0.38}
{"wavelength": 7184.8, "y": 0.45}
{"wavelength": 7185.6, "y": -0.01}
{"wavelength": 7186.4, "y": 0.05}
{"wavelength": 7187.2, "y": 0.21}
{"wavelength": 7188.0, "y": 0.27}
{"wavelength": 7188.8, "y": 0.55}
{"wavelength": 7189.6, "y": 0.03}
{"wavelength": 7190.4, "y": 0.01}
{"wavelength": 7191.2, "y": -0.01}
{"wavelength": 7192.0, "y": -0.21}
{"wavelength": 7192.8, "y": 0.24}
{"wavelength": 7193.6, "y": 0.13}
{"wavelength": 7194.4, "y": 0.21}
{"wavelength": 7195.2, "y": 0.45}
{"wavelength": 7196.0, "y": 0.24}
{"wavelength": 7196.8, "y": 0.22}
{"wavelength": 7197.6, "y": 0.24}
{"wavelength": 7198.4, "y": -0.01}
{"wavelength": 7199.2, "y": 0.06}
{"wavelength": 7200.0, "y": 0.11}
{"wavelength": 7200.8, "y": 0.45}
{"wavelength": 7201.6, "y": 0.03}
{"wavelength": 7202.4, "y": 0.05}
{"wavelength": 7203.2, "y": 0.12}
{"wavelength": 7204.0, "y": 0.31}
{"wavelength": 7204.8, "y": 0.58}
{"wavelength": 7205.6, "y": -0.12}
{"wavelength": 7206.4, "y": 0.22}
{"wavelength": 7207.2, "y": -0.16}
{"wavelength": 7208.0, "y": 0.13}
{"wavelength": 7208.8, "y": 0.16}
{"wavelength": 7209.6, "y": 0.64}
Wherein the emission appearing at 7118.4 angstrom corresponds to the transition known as [O II]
